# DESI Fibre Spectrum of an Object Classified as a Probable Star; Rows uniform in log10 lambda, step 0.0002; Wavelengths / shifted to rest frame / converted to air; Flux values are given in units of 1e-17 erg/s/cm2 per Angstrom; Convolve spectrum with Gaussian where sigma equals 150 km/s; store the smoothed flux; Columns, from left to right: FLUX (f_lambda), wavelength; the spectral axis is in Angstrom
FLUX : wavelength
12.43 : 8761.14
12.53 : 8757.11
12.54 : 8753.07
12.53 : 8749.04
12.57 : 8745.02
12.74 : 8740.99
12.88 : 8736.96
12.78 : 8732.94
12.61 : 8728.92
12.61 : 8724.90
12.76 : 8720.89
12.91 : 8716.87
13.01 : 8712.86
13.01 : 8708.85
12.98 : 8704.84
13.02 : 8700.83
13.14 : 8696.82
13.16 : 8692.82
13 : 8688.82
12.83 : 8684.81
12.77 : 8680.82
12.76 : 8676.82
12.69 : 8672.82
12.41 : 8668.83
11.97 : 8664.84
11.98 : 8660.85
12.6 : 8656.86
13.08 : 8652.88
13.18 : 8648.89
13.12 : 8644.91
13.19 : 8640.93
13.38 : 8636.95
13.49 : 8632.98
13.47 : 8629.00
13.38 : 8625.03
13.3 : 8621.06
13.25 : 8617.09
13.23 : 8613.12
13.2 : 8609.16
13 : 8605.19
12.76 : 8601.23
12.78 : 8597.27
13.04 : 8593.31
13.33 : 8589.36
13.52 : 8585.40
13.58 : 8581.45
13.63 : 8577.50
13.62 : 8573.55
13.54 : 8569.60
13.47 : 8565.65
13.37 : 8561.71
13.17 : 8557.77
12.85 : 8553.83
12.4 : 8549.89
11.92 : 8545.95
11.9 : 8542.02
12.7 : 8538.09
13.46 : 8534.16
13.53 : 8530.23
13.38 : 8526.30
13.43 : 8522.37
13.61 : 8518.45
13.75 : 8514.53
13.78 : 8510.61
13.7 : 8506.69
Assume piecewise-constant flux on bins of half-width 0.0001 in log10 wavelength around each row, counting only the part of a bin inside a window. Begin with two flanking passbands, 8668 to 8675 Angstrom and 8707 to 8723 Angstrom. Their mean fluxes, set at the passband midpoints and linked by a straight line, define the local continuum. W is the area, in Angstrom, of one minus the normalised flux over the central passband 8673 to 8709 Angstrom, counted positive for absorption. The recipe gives -0.6 Angstrom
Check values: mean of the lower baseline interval 12.6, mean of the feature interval 12.9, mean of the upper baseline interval 12.9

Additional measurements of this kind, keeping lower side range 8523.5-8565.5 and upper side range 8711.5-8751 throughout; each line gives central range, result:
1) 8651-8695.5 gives 0.43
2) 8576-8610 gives -0.89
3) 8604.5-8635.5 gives -1.13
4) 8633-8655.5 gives -0.67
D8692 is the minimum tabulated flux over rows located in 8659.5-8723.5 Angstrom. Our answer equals 11.97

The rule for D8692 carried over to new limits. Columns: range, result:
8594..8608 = 12.76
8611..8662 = 11.98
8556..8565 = 13.17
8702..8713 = 12.98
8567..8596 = 13.04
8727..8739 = 12.61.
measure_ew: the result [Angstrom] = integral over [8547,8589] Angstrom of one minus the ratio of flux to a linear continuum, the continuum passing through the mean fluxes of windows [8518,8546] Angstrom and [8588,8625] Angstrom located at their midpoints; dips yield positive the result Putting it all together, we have -0.7 Angstrom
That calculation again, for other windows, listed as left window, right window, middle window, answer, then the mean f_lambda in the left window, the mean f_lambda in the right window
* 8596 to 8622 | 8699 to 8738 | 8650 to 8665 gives 0.54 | 13.1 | 12.9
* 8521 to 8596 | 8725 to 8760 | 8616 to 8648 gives -0.93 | 13.1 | 12.6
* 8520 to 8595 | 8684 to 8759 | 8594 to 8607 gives 0.20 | 13.2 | 12.8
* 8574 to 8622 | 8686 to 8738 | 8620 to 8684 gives 0.81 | 13.2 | 12.9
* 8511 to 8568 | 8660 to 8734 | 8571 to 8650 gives -2.01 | 13.1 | 12.8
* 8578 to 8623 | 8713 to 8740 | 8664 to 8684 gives 0.59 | 13.2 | 12.8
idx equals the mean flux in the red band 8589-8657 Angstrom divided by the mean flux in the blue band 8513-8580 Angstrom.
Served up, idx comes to 1.00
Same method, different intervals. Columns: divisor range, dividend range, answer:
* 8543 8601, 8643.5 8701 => 0.97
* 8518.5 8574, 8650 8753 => 0.98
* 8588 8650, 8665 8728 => 0.97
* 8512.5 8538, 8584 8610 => 0.97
